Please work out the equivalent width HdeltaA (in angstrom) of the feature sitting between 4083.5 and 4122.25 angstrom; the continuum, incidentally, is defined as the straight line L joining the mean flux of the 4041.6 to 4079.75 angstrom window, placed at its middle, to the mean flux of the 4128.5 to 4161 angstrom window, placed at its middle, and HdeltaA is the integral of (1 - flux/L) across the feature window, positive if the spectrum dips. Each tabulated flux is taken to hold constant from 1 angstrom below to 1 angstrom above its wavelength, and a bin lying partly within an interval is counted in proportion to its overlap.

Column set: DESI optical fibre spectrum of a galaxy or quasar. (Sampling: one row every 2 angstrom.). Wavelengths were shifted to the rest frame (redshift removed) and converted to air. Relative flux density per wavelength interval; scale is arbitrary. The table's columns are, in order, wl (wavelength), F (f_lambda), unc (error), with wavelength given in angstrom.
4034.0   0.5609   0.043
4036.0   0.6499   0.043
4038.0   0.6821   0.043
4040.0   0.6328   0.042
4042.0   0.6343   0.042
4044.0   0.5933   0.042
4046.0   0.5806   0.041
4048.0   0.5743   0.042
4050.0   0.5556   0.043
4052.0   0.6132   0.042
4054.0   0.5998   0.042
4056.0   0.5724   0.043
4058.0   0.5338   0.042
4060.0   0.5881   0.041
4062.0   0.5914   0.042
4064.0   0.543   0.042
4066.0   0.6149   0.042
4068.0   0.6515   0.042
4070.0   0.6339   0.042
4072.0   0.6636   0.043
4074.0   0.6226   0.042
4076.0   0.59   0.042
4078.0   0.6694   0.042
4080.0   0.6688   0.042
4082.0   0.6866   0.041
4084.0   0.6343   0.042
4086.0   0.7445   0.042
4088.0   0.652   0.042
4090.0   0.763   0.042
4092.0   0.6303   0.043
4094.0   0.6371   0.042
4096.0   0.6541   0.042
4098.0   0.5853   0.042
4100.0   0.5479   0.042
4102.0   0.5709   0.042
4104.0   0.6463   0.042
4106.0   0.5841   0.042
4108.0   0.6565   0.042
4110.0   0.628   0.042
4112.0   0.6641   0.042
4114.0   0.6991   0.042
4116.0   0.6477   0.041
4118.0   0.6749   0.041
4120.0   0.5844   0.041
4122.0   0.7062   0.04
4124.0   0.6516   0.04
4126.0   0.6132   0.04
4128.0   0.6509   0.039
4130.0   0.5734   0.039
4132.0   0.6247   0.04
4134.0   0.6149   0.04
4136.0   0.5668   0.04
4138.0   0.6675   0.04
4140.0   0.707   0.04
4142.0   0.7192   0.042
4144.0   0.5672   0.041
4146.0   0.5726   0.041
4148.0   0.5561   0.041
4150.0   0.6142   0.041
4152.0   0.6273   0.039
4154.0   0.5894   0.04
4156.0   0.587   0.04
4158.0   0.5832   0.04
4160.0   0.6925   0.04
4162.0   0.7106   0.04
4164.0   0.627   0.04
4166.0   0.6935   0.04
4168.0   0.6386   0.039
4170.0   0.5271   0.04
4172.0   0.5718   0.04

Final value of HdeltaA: -2.2 angstrom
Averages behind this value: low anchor 0.602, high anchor 0.617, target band 0.645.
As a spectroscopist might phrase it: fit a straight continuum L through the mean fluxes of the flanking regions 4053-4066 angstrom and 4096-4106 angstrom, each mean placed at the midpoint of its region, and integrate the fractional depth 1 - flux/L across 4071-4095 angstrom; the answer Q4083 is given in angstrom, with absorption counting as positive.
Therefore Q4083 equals -3.2 angstrom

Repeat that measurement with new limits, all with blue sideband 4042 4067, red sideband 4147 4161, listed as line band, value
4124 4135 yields -0.3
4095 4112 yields -0.5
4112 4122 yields -1.0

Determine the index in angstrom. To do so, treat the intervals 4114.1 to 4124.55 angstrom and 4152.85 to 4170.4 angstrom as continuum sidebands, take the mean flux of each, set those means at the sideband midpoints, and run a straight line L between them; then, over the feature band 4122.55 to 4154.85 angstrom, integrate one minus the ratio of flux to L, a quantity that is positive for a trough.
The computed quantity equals 1.2 angstrom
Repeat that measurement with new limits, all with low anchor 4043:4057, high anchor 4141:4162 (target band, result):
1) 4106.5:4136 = -1.58 angstrom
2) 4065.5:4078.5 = -0.96 angstrom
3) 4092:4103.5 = -0.09 angstrom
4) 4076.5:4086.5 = -1.33 angstrom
